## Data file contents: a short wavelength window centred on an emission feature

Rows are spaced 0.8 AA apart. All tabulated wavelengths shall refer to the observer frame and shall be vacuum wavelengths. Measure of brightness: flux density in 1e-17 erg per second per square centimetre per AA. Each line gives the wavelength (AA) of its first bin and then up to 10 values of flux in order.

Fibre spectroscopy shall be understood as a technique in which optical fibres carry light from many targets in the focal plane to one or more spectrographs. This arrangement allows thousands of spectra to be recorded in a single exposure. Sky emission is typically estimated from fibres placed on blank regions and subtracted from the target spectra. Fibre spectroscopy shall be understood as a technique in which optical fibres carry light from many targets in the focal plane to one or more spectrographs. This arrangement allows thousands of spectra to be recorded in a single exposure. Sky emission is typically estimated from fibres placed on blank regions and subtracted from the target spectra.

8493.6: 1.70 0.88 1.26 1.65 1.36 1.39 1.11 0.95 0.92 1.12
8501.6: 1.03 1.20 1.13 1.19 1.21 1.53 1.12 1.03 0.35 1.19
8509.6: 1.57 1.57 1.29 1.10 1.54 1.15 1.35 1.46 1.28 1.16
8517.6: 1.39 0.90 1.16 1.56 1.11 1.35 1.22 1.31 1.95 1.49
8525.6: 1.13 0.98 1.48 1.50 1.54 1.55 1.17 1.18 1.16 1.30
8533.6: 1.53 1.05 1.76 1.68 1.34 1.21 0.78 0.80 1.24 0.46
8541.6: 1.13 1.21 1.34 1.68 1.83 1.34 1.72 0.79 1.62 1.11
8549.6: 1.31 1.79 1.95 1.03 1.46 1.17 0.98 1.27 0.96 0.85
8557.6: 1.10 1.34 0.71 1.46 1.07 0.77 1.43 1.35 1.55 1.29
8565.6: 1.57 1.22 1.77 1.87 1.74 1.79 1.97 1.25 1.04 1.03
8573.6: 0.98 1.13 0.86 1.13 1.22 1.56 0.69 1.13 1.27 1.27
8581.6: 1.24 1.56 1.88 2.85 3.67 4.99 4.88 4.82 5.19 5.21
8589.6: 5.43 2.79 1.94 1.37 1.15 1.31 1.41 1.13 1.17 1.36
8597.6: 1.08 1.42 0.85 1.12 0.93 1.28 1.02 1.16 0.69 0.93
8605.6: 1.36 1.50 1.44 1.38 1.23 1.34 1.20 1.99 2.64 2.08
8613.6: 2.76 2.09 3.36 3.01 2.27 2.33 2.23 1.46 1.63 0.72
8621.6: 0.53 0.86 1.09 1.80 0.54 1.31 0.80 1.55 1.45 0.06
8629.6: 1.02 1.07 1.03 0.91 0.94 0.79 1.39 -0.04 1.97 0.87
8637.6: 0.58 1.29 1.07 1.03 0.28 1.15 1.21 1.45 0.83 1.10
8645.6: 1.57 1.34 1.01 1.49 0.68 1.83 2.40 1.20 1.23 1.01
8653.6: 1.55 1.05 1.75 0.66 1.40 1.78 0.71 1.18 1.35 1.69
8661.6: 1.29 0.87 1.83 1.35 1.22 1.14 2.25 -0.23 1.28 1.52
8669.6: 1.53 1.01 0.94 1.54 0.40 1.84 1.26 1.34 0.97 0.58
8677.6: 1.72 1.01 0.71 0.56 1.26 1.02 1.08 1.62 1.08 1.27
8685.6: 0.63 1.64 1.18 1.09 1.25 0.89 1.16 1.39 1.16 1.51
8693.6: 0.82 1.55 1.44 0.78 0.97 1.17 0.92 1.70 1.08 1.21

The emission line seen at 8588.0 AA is H-alpha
